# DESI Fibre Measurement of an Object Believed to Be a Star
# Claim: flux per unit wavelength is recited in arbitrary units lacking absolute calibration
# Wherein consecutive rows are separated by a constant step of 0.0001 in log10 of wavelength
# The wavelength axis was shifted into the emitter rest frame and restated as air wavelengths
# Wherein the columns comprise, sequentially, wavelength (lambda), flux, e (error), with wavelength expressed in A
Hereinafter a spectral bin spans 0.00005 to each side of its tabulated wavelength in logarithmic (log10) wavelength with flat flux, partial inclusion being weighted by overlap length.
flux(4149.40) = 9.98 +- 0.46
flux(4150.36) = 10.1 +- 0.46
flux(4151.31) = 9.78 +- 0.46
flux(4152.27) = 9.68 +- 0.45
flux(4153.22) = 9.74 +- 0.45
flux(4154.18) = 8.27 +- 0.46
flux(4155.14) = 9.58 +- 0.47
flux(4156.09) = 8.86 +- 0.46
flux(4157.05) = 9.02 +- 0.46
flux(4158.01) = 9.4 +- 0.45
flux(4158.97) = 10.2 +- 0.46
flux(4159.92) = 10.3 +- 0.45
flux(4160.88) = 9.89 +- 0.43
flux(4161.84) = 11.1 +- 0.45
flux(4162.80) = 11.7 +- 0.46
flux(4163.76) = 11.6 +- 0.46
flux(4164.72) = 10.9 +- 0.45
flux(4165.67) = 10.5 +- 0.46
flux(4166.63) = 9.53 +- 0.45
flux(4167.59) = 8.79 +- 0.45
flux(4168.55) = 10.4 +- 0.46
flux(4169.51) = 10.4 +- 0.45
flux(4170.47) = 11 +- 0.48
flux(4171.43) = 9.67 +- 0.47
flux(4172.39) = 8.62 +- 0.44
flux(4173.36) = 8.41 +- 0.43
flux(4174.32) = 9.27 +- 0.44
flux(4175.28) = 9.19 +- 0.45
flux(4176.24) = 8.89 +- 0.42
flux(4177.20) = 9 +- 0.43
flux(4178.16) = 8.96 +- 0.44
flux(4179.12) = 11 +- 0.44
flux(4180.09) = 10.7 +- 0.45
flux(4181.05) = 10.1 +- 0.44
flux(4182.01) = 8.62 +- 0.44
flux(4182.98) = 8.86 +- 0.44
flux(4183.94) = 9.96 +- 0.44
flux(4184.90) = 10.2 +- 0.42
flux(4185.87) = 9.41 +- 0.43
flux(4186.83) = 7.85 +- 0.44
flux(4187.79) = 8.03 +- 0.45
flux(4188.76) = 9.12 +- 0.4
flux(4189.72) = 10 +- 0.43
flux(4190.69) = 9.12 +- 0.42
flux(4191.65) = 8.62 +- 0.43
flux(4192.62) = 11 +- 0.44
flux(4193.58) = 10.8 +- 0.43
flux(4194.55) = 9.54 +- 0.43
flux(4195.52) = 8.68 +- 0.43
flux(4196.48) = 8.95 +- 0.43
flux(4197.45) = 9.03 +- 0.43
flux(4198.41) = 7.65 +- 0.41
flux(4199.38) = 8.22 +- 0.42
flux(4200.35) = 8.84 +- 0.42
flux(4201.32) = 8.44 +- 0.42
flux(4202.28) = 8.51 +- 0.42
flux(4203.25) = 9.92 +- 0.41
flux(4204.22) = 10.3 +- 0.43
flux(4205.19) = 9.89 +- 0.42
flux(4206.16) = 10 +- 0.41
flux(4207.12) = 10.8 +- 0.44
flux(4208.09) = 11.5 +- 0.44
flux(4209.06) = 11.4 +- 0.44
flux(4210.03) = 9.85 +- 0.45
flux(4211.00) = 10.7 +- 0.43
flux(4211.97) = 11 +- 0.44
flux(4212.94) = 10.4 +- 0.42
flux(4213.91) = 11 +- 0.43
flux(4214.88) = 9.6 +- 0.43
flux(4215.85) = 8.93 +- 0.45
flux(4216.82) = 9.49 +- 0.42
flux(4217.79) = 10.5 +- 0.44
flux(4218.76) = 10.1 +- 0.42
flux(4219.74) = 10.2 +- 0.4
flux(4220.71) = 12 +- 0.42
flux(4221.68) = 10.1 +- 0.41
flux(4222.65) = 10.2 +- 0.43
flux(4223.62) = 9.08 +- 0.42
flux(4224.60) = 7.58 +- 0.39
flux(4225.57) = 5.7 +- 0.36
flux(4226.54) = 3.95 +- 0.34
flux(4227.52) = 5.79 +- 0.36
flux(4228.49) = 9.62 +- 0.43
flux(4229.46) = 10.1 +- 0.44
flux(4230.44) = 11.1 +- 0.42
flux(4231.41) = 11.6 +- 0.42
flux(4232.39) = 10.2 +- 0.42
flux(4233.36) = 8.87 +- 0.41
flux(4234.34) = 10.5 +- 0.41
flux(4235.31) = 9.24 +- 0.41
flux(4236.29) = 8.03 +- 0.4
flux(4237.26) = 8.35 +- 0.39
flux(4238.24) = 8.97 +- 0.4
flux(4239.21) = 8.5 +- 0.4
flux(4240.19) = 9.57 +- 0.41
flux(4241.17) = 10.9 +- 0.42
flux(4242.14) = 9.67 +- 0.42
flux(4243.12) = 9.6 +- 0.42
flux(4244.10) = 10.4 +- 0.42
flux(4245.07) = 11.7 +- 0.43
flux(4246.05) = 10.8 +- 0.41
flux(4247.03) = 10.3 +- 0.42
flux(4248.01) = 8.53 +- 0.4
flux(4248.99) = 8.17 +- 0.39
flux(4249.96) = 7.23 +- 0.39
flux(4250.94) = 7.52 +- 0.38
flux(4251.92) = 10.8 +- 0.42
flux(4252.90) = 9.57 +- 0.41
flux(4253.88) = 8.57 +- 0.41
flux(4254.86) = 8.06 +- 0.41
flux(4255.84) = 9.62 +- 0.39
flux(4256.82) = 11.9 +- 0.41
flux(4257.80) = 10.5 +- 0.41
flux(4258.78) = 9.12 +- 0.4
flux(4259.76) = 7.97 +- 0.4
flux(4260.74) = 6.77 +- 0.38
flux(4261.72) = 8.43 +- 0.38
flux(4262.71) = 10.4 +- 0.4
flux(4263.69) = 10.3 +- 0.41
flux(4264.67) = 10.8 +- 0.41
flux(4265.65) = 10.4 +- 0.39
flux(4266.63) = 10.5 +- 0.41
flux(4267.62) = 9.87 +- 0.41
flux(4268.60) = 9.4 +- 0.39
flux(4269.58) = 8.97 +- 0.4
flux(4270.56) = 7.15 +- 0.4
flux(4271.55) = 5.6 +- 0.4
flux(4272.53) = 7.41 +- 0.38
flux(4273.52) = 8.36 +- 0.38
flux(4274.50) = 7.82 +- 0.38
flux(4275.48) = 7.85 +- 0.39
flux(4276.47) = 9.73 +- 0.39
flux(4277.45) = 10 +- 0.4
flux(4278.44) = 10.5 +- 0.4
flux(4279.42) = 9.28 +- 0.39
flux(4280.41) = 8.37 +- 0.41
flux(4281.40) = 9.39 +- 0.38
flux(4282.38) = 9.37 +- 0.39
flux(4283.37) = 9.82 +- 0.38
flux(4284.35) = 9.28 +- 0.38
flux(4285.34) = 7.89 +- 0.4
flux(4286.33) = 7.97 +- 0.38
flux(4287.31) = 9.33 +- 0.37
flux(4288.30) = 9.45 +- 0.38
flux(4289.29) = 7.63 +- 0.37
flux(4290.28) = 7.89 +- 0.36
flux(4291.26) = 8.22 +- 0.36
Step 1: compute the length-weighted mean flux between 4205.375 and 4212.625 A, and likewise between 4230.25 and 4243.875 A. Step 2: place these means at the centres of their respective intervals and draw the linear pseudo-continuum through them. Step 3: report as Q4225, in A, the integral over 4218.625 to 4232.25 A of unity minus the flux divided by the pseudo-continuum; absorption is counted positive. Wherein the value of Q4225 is 1.3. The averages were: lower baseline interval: 10.7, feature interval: 9.08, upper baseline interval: 9.63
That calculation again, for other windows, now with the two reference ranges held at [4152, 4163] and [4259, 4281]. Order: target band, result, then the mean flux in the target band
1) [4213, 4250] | -0.8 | 9.41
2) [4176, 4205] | 0.7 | 9.29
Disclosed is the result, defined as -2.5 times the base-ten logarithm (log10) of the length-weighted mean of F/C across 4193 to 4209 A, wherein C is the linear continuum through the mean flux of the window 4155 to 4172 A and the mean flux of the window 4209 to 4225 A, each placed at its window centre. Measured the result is 0.07 mag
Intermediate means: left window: 10.2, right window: 10.1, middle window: 9.51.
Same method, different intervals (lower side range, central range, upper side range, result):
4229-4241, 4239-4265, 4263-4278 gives -0.019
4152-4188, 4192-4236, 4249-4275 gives -0.026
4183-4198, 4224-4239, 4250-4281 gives 0.066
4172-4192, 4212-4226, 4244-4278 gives -0.057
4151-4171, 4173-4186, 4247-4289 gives 0.042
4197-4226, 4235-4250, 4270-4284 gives -0.029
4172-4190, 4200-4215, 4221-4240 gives -0.126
